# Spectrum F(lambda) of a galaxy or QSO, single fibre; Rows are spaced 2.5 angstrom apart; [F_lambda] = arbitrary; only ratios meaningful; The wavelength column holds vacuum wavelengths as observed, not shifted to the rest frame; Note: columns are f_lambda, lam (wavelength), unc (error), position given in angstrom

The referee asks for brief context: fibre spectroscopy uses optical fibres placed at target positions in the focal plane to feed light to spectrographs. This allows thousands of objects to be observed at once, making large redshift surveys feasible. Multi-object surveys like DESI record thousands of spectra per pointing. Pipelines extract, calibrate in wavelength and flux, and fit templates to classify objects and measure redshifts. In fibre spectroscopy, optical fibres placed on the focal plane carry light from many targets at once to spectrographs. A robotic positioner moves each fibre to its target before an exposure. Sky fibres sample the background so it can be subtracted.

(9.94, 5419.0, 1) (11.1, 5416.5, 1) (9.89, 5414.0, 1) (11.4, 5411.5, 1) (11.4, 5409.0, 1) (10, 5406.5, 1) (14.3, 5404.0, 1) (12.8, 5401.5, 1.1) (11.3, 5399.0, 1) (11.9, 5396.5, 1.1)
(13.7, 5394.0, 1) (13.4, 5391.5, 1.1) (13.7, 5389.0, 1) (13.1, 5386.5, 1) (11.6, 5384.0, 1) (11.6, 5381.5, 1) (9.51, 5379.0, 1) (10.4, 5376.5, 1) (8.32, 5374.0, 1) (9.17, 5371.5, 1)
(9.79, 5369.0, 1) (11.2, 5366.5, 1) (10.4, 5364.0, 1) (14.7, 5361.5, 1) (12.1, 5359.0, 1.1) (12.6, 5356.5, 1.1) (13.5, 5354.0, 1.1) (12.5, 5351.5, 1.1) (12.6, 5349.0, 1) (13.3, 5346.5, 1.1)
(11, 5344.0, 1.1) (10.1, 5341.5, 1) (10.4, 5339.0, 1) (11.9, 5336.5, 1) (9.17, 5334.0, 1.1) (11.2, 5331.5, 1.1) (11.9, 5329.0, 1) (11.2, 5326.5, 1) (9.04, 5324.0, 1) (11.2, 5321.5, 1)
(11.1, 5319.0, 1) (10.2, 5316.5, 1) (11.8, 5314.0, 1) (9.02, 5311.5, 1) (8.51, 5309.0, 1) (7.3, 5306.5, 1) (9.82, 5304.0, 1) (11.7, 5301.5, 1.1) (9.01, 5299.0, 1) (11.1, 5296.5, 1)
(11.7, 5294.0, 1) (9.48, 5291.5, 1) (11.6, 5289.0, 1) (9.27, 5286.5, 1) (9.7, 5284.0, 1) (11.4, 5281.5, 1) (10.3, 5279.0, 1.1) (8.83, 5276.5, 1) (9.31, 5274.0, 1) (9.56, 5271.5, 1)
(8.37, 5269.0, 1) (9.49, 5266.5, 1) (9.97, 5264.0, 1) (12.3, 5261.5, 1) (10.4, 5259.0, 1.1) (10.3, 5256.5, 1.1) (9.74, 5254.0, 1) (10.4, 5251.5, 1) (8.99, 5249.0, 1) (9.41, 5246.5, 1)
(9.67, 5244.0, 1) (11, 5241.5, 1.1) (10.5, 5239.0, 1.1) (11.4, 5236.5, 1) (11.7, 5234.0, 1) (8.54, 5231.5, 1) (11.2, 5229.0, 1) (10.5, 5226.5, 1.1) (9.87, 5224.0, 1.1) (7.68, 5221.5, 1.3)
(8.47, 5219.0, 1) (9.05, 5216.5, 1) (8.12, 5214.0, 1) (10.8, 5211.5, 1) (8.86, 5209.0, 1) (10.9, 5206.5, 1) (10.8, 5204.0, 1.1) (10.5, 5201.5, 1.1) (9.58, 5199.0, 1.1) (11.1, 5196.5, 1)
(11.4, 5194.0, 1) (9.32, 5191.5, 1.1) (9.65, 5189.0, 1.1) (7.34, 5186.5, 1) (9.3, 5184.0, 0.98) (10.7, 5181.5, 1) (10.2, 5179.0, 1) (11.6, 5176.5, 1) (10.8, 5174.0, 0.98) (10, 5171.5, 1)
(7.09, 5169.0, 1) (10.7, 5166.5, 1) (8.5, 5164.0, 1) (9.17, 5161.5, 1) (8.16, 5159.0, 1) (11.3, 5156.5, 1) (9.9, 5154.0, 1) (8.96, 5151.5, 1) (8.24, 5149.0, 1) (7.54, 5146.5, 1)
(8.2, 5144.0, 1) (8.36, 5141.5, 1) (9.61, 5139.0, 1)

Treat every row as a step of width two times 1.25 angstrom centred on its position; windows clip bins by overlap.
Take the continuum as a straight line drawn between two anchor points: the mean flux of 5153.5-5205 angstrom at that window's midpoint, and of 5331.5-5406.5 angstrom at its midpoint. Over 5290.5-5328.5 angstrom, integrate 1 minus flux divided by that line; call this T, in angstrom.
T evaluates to 3.2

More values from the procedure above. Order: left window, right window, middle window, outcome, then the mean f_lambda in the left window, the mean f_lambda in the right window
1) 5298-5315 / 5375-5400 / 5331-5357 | -2.29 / 9.57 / 12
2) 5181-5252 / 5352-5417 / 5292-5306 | 0.43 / 9.87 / 11.7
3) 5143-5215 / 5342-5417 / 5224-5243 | -0.80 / 9.62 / 11.7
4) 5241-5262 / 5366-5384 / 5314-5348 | -2.89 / 10.1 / 10.1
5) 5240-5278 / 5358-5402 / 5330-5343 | 0.43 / 9.86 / 11.6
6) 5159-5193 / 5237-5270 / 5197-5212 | -0.80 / 9.53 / 10.1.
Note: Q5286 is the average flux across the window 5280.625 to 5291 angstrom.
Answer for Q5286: 10.4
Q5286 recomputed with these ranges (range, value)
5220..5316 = 10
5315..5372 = 11.3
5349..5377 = 11.4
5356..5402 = 11.6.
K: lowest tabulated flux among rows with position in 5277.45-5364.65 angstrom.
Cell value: 7.3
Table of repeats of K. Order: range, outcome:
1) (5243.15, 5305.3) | 8.37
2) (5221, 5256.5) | 7.68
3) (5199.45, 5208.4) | 10.5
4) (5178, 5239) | 7.34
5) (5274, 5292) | 8.83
